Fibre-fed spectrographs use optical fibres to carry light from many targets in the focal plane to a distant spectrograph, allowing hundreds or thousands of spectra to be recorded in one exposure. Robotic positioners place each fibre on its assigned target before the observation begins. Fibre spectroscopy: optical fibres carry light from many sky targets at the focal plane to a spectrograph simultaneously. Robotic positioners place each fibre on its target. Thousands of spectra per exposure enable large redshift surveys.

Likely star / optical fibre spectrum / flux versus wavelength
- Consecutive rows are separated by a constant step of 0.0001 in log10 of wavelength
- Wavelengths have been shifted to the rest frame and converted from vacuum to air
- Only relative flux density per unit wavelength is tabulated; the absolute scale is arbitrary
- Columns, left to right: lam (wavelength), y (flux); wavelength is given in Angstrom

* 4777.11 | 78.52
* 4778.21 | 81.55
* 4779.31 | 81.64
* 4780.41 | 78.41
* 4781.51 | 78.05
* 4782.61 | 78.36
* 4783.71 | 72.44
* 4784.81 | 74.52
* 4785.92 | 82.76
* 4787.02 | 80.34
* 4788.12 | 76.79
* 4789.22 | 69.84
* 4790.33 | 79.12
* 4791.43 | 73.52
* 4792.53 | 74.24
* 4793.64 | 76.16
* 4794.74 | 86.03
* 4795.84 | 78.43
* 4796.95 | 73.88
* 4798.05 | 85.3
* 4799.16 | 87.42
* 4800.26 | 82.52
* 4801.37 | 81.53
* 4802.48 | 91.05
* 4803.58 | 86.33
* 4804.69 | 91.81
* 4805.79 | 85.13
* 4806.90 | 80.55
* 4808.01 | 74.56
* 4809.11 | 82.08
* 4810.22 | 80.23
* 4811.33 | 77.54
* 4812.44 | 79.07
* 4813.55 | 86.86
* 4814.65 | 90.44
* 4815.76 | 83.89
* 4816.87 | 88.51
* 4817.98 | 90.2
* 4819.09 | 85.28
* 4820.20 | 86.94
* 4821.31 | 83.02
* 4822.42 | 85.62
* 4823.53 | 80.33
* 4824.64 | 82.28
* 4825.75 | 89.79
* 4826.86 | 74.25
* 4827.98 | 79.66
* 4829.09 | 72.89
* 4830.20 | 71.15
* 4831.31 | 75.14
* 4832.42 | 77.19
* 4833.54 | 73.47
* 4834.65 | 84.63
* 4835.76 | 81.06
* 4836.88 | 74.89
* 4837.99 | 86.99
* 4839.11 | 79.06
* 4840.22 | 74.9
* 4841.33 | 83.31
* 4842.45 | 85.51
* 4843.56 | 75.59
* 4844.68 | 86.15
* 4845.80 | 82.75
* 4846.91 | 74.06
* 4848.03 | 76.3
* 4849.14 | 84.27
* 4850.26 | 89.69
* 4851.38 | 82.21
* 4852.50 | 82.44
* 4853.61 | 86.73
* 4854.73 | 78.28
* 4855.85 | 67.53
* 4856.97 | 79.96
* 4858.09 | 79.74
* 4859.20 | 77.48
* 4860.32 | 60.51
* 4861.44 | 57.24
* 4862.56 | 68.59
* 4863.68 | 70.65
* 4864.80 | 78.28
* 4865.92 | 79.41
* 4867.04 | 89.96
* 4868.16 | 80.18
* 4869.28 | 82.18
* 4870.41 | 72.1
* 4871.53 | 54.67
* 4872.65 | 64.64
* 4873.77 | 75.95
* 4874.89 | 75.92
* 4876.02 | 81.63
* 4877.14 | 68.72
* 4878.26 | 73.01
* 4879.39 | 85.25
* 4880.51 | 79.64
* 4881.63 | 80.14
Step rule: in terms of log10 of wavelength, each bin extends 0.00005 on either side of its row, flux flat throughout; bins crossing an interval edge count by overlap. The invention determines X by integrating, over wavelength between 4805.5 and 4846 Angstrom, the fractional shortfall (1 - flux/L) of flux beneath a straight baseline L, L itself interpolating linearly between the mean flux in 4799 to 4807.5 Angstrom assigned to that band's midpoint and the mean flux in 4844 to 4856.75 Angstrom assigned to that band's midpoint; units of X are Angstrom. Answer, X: 1.0 Angstrom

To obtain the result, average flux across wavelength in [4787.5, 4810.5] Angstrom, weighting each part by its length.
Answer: 80.8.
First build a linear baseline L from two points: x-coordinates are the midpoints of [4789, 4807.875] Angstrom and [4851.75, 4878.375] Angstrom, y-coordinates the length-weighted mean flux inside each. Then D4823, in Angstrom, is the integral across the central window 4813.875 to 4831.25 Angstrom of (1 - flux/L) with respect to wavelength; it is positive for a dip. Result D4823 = -0.9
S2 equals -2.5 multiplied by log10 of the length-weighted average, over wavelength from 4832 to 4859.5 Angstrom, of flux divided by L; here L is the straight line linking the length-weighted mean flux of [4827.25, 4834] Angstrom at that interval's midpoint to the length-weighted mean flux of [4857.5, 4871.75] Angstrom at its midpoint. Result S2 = -0.08 mag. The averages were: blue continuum 74.8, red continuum 73.6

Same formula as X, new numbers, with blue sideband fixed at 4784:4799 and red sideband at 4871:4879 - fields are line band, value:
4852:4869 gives -0.9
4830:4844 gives -0.9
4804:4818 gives -1.4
